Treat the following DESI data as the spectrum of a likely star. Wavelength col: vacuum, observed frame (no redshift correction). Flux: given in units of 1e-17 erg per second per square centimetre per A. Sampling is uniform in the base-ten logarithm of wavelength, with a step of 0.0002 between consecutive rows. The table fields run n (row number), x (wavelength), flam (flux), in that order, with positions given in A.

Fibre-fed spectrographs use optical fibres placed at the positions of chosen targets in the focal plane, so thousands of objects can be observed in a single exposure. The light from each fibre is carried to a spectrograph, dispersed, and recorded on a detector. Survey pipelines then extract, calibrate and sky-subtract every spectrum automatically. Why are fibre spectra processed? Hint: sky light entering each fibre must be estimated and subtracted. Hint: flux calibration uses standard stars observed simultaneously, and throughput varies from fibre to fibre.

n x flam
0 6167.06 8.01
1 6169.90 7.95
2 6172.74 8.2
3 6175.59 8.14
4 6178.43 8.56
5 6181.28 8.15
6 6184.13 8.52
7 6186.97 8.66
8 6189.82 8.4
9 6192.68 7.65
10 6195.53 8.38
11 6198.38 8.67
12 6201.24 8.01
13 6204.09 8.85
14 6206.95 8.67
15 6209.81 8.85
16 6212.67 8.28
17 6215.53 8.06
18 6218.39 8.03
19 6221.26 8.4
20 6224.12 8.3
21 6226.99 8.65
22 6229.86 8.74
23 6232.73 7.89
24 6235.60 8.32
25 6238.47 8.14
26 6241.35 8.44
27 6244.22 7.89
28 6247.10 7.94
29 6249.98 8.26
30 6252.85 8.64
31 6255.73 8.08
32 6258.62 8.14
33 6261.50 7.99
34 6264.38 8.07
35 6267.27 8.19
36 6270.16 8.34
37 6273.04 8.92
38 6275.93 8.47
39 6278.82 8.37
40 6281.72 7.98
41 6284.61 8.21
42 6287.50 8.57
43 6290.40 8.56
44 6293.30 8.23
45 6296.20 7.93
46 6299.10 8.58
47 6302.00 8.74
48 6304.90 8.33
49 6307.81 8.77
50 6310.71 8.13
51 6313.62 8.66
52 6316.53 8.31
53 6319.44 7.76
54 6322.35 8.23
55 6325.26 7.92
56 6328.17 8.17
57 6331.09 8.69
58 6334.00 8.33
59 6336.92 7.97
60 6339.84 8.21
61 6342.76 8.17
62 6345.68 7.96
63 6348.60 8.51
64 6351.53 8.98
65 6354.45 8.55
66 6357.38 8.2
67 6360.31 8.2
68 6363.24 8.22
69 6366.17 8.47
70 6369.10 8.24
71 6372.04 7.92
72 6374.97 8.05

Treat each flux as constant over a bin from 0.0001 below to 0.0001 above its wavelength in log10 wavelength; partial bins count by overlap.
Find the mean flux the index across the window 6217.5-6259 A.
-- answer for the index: 8.26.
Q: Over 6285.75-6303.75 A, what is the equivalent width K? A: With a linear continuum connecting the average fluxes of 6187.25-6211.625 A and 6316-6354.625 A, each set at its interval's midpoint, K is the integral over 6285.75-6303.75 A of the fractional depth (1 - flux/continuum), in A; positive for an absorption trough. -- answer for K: -0.2 A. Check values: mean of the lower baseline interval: 8.44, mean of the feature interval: 8.43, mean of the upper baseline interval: 8.26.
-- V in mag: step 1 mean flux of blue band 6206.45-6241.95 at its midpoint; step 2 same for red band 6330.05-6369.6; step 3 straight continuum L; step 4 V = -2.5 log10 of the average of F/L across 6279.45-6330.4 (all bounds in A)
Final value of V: 0.005 mag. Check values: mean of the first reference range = 8.36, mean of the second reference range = 8.34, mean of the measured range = 8.3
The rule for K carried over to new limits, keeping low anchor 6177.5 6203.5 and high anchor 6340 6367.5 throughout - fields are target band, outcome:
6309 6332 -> 0.34 A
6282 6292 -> -0.05 A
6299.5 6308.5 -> -0.26 A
